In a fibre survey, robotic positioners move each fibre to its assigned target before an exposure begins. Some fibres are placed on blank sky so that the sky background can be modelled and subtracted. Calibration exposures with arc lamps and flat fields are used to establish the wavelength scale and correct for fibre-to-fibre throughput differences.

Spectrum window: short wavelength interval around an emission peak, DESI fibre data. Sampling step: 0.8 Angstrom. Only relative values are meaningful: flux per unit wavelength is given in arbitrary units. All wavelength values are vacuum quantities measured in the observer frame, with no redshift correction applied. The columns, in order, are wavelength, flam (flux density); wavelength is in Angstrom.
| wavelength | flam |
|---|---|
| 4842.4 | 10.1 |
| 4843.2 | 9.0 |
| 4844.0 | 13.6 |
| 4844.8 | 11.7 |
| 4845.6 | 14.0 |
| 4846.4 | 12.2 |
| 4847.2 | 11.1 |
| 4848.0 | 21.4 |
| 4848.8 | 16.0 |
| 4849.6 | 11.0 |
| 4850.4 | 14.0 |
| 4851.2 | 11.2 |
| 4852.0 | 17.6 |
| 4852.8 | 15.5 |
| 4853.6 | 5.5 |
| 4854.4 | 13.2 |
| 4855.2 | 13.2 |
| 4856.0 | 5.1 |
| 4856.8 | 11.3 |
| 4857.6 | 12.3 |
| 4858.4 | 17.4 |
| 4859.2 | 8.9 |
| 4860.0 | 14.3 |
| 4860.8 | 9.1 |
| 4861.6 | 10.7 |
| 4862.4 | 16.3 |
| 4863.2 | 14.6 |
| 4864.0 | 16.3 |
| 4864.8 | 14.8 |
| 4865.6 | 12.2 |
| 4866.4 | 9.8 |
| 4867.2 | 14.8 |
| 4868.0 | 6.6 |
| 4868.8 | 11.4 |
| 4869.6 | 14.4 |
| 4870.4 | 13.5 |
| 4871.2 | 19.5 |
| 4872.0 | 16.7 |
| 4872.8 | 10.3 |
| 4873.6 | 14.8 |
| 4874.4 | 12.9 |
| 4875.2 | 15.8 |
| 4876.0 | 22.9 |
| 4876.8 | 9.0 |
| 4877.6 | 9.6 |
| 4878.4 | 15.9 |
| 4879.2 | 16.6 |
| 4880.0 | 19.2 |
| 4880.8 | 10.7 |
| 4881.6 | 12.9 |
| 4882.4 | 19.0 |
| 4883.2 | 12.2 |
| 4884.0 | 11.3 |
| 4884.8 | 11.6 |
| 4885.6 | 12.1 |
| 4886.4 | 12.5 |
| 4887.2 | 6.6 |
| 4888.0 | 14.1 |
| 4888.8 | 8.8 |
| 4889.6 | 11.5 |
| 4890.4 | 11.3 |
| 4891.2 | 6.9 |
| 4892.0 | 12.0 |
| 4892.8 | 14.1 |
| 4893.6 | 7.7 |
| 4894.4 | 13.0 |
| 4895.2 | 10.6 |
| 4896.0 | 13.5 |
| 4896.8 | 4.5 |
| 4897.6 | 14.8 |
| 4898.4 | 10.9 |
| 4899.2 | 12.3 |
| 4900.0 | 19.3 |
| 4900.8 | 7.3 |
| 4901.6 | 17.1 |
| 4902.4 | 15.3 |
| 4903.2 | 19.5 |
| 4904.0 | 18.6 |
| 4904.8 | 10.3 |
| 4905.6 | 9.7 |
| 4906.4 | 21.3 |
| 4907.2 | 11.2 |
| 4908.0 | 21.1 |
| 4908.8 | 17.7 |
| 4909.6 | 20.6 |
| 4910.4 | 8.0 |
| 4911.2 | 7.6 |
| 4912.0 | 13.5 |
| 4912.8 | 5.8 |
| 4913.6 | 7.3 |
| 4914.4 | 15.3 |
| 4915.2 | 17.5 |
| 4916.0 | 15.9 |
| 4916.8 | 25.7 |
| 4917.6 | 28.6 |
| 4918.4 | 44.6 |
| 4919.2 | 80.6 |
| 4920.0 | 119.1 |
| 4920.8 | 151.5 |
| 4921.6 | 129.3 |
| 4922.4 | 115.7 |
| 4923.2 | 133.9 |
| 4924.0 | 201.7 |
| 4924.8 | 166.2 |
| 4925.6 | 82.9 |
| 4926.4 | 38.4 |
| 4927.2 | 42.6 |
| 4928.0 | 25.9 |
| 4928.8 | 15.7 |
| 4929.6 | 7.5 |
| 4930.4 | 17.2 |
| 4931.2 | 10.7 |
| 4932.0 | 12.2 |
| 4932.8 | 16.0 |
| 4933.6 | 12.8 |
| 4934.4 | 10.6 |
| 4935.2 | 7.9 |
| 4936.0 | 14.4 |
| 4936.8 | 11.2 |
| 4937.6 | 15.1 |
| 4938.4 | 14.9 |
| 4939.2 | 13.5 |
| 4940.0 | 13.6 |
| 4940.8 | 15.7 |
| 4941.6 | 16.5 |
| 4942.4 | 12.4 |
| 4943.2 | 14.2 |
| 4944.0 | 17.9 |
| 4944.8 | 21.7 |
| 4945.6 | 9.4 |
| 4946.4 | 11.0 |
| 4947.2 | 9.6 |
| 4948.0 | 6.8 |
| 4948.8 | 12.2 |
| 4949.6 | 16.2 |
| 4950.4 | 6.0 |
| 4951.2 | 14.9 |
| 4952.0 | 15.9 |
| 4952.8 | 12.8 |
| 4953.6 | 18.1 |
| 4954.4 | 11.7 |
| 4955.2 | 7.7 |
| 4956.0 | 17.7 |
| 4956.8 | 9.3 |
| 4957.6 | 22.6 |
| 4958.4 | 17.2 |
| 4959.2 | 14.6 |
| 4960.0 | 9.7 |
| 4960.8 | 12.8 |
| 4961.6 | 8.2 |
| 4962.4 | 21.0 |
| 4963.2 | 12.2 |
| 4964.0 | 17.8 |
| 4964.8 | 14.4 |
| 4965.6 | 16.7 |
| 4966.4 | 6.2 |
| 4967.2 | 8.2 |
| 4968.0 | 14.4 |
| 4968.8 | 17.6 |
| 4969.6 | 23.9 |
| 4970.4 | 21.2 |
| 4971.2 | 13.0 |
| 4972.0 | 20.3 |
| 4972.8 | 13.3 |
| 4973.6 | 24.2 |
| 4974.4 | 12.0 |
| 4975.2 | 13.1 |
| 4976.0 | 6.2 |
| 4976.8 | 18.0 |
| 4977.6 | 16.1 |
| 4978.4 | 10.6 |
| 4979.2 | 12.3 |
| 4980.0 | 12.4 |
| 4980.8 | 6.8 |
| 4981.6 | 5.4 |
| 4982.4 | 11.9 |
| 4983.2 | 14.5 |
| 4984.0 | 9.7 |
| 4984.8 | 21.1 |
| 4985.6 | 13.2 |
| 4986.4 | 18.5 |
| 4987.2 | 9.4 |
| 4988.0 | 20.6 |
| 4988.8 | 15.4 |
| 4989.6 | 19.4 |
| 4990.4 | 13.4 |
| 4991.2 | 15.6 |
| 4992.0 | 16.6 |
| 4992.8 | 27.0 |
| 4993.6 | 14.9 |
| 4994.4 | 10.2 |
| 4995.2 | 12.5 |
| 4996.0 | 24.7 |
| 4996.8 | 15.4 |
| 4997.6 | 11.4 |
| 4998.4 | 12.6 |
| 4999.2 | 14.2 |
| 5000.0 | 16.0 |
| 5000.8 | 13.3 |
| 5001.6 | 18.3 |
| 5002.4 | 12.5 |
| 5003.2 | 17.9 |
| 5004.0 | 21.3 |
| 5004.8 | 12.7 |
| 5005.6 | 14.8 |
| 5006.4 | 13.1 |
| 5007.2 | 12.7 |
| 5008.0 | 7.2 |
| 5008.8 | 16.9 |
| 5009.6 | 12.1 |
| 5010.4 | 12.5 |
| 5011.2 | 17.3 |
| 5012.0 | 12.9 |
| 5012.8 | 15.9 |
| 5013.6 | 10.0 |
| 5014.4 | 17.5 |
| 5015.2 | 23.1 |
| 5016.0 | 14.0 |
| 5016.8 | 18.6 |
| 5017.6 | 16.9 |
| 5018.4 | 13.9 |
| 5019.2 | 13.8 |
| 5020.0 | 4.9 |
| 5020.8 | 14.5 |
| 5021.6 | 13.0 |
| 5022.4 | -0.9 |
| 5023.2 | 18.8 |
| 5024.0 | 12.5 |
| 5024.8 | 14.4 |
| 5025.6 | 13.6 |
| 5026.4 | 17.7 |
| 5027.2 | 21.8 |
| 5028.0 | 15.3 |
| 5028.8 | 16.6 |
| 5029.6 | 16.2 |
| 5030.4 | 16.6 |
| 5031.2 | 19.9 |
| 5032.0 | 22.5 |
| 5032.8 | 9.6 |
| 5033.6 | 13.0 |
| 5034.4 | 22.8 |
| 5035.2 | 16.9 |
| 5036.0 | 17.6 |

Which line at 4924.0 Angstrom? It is [O II] 3727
